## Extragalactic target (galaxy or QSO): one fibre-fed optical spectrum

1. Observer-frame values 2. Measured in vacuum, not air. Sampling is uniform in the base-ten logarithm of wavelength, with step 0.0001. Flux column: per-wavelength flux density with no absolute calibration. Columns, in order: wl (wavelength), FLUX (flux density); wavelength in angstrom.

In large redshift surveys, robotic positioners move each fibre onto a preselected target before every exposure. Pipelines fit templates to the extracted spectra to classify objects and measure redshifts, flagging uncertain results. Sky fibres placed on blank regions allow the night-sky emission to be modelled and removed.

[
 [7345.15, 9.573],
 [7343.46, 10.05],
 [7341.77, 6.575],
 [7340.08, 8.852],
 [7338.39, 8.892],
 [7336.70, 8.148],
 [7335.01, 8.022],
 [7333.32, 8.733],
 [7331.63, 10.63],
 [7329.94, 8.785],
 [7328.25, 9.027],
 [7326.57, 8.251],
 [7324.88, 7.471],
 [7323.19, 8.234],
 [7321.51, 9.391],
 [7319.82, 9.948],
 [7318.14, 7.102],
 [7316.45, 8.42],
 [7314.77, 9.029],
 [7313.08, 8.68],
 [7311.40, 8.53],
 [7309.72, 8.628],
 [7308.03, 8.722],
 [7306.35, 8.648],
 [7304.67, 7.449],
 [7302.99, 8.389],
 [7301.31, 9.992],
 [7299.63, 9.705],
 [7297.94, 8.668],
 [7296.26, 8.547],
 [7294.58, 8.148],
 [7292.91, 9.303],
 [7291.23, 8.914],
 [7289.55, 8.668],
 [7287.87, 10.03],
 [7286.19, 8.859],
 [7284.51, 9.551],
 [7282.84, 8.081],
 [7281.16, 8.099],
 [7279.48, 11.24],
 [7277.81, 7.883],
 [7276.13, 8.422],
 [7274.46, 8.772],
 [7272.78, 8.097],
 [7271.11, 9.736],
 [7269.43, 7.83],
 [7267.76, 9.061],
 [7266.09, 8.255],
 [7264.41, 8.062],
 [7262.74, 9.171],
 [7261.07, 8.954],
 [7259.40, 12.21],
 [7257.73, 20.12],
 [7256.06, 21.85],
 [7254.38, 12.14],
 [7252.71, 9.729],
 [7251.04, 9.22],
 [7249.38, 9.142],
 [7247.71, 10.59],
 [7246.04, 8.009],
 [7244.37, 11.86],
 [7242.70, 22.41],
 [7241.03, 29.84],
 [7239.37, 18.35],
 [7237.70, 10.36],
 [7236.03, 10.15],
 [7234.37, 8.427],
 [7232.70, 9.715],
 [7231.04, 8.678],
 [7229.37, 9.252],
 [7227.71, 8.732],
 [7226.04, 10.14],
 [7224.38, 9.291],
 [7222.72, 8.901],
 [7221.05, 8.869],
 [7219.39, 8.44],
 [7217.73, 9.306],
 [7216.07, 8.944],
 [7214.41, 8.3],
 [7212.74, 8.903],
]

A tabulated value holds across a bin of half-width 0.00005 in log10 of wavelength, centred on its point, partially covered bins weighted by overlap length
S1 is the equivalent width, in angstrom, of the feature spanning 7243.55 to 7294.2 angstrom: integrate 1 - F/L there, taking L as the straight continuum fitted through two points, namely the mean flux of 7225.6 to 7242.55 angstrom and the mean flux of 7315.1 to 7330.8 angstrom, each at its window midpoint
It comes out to 5.1 angstrom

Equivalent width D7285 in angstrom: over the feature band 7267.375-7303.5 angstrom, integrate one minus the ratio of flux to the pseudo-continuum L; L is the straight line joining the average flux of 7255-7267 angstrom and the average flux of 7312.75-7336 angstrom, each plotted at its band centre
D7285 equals 7.0 angstrom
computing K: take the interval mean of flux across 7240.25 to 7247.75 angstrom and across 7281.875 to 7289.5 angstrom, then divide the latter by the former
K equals 0.53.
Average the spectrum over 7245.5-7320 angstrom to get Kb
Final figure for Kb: 9.52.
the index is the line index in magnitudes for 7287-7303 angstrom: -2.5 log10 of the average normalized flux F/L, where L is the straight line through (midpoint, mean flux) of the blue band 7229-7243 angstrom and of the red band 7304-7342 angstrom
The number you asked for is 0.14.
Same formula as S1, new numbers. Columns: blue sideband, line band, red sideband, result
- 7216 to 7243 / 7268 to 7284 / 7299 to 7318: 1.9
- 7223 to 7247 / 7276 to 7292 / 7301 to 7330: 1.7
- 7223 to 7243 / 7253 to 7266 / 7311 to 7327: -1.6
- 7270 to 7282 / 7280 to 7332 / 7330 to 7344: 0.1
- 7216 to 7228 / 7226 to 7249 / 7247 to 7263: -4.0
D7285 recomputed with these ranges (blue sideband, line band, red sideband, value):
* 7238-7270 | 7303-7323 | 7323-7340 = 2.24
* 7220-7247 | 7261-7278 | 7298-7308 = 2.93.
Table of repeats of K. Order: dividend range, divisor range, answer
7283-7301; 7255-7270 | 0.77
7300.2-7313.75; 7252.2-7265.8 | 0.68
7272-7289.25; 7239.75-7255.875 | 0.63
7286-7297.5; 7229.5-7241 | 0.73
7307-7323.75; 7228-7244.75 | 0.63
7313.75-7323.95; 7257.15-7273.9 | 0.87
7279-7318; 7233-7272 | 0.71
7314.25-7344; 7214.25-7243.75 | 0.74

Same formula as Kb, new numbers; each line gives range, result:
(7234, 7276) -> 12.1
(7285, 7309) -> 8.87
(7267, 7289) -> 8.89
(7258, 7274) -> 9.43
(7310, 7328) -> 8.53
